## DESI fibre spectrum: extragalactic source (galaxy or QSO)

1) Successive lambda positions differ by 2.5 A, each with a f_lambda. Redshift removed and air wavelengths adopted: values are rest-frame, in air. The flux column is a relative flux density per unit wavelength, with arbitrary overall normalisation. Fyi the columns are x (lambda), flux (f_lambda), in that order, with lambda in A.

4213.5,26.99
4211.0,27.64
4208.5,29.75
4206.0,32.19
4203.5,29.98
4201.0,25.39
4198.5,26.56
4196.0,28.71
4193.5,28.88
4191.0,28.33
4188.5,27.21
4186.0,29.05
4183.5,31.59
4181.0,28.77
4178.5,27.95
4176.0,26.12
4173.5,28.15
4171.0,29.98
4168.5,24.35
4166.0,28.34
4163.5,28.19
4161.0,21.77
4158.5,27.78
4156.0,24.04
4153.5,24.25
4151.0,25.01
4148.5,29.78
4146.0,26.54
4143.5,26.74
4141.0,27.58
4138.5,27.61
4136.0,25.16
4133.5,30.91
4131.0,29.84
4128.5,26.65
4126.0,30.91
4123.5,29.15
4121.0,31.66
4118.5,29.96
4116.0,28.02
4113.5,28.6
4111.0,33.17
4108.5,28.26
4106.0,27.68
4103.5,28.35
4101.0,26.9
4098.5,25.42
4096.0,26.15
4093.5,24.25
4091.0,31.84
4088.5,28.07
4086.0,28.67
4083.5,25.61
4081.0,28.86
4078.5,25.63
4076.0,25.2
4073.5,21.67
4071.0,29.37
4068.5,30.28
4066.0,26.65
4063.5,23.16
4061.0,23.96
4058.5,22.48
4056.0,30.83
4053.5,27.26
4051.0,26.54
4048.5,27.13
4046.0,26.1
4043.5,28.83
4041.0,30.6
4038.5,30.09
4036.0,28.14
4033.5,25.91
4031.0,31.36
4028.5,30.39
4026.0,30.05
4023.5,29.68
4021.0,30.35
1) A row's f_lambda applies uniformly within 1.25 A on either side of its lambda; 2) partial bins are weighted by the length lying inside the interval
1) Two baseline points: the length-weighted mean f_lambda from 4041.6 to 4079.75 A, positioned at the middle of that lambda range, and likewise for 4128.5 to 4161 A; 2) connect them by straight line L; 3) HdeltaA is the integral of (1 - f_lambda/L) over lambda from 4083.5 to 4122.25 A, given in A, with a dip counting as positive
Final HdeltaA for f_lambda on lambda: -2.5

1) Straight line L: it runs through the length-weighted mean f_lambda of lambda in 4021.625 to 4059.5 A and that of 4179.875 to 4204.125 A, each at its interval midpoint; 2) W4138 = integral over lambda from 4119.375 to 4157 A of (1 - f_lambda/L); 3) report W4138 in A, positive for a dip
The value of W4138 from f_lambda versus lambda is 0.9 A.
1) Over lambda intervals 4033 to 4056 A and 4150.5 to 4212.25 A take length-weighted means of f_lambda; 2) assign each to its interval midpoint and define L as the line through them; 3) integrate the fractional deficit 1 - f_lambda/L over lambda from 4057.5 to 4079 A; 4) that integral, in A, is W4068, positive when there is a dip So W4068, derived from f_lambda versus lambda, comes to 2.0 A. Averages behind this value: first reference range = 28.1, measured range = 25.4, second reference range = 27.6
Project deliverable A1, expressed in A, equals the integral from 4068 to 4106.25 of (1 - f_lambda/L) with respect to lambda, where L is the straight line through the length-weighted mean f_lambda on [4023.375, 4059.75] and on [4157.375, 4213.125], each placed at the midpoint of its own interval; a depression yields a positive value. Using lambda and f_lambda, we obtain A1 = 1.59 A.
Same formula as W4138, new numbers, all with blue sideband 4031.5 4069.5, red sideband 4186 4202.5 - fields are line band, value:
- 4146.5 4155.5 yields 0.4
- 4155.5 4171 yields 0.8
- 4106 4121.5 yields -1.3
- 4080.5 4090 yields -0.2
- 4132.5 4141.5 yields -0.1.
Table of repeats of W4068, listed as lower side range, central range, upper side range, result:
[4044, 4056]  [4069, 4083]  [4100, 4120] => 0.84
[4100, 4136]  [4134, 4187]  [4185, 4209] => 3.14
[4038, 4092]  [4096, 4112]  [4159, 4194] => -0.40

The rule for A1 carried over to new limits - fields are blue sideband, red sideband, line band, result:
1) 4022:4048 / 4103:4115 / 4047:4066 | 2.06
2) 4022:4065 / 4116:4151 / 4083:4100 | 0.58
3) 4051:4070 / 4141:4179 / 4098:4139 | -3.51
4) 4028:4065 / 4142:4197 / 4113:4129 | -1.20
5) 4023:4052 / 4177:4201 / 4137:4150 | 0.42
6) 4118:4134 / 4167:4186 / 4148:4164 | 1.84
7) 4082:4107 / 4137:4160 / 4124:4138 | -0.98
